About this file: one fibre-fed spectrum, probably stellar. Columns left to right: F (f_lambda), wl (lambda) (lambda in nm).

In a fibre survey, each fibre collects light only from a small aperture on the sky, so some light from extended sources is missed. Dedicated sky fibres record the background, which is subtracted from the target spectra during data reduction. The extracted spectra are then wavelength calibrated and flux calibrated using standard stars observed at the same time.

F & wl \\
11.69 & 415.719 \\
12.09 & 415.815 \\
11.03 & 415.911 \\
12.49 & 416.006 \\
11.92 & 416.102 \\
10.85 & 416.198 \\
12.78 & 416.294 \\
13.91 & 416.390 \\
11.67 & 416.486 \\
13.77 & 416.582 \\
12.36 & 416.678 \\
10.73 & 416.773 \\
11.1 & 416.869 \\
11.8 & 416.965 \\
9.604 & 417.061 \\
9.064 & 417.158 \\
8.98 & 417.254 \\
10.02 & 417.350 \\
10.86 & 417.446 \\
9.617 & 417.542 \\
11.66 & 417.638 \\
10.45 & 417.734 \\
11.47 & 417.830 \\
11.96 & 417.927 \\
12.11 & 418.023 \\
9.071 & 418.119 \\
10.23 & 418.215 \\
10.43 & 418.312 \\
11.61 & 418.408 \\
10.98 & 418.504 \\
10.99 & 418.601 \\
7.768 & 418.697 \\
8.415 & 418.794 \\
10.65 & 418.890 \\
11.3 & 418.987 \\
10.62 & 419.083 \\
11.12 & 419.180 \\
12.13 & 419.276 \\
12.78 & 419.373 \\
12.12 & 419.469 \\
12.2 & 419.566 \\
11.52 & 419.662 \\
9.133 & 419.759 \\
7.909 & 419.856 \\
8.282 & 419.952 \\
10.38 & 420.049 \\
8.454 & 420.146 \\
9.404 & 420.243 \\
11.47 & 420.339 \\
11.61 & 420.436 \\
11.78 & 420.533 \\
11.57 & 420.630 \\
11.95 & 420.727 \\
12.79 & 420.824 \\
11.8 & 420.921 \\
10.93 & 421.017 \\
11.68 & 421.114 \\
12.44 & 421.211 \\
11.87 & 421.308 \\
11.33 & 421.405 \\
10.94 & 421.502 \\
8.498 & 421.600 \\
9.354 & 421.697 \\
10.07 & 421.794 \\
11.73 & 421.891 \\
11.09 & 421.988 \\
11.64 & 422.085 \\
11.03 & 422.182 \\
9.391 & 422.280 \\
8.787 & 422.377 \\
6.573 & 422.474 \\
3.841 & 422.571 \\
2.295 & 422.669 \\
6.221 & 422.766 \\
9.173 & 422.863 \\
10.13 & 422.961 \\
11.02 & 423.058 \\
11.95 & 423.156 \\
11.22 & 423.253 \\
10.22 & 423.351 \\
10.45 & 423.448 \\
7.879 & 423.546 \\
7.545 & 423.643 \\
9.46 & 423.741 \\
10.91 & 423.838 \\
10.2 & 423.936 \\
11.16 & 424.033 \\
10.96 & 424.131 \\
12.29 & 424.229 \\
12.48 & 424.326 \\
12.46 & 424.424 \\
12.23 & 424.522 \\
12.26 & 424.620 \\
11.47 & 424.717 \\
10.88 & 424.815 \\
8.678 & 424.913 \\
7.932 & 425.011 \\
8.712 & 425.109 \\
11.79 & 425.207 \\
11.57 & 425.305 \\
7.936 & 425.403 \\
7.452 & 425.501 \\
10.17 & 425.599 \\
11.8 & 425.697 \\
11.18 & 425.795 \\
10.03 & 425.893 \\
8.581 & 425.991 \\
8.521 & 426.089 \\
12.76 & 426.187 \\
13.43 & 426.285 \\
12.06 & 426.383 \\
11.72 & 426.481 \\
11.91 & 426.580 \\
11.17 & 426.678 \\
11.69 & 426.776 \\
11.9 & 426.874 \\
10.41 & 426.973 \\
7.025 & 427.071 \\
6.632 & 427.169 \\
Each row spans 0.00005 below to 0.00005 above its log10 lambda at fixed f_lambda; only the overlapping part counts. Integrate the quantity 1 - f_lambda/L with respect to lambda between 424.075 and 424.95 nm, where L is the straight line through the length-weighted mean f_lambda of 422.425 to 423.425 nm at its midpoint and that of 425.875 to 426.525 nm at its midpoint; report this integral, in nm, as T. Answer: -0.17 nm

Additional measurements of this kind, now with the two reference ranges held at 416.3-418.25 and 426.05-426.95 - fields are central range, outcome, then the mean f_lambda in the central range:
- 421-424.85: 0.44 nm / 10.1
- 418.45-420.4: 0.14 nm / 10.4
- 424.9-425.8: 0.15 nm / 9.69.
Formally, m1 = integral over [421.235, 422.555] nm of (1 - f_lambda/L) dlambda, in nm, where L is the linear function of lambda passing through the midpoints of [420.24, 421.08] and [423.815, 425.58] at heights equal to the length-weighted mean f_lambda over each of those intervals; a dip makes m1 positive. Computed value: 0.15 nm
